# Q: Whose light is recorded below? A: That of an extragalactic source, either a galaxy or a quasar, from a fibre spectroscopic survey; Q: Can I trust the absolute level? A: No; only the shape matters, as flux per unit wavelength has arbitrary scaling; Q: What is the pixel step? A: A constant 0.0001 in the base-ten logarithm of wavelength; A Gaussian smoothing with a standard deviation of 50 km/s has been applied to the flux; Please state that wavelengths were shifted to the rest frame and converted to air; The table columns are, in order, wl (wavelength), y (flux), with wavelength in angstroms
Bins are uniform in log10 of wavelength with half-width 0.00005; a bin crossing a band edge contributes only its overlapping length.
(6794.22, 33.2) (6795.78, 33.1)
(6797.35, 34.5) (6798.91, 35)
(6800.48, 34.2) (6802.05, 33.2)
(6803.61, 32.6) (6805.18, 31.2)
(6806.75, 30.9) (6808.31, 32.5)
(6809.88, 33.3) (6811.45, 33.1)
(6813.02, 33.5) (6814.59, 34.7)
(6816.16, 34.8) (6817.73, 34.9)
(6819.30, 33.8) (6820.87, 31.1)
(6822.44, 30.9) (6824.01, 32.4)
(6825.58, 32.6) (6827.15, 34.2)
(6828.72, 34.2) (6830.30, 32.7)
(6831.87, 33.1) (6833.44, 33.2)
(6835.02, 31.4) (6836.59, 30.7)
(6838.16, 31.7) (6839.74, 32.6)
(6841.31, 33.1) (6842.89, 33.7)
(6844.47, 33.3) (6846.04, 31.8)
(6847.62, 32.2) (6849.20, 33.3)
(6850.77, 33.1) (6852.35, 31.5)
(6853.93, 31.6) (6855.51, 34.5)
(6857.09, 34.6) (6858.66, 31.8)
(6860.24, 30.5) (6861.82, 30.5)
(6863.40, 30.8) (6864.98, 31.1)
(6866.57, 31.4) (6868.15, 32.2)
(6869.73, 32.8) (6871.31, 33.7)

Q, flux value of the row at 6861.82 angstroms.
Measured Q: 30.5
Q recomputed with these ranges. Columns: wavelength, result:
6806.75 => 30.9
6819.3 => 33.8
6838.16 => 31.7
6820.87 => 31.1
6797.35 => 34.5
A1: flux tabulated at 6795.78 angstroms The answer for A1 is 33.1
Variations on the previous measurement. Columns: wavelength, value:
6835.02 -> 31.4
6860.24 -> 30.5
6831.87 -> 33.1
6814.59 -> 34.7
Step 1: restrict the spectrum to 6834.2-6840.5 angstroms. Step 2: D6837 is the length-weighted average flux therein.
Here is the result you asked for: 31.6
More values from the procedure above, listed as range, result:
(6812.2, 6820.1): 34.3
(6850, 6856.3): 32.6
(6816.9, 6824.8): 32.6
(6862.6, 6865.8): 30.9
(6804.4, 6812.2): 32.2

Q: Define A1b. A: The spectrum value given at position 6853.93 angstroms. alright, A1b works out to 31.6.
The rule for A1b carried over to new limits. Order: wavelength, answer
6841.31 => 33.1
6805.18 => 31.2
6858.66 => 31.8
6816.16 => 34.8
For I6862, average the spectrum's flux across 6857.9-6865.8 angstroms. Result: 30.9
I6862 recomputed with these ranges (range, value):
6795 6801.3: 34.2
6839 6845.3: 33.2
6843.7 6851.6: 32.8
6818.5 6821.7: 32.5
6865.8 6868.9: 31.8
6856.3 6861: 32.4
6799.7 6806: 32.8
